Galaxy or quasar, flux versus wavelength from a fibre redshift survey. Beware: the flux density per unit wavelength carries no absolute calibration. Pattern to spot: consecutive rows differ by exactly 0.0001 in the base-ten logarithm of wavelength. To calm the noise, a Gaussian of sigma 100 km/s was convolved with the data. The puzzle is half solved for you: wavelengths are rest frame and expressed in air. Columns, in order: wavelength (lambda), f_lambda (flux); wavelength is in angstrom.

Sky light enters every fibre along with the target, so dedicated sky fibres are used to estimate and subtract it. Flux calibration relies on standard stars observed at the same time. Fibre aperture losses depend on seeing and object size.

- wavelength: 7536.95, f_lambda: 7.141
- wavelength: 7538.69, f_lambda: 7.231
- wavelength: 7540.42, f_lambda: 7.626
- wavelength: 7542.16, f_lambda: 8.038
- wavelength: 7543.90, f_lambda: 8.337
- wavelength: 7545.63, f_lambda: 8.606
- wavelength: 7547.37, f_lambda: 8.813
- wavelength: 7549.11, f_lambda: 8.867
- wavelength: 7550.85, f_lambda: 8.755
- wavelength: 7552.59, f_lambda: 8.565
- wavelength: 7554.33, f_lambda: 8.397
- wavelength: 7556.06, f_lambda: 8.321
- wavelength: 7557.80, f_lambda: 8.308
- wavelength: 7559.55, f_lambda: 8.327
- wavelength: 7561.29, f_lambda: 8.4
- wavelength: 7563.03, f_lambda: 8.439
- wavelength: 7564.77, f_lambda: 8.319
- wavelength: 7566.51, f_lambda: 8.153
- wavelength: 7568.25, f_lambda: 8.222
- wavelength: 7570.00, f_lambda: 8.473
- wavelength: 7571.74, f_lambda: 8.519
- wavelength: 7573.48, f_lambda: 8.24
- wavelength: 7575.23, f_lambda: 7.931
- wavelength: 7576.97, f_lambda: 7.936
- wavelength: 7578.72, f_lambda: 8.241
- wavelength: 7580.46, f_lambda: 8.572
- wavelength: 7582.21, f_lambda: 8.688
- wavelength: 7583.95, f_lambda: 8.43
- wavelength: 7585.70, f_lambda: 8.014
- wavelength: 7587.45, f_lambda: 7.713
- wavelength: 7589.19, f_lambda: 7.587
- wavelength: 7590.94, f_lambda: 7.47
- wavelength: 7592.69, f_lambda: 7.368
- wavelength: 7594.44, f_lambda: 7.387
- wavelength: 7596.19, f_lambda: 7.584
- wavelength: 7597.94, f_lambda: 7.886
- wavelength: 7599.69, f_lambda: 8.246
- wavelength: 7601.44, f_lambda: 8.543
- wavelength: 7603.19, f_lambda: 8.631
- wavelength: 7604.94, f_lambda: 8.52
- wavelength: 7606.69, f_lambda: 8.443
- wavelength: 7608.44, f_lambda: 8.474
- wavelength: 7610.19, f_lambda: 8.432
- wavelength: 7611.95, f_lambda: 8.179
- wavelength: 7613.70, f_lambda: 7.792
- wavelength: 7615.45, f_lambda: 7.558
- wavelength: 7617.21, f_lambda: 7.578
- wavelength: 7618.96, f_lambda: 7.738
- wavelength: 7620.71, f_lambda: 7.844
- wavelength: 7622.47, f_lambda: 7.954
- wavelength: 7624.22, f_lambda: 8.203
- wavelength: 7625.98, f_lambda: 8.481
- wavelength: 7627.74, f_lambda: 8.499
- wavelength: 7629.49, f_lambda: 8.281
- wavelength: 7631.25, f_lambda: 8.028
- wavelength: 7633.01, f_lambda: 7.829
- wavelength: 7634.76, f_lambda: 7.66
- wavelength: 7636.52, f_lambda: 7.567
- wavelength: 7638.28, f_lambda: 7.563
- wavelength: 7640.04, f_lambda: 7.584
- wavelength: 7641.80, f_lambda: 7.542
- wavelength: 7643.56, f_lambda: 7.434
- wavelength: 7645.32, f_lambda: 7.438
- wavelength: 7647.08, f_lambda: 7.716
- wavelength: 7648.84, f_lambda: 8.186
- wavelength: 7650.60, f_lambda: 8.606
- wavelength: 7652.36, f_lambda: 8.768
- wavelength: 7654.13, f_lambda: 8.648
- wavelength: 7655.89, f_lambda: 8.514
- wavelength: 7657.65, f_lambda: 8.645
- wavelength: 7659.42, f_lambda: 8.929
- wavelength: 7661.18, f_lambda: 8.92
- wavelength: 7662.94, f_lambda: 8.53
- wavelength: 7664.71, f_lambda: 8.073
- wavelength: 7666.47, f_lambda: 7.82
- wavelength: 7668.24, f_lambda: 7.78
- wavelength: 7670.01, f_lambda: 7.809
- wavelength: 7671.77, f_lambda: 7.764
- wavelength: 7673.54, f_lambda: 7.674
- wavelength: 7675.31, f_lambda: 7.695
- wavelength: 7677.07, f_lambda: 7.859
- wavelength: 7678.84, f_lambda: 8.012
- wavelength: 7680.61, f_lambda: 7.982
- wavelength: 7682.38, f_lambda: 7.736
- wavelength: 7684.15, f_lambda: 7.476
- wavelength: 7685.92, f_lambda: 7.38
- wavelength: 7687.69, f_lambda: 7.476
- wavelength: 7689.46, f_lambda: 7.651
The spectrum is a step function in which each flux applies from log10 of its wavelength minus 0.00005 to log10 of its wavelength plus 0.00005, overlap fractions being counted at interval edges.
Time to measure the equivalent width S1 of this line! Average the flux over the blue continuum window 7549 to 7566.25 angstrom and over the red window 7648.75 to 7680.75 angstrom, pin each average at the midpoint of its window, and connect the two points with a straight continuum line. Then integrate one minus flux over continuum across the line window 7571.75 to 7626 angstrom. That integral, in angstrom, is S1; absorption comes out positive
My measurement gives 2.0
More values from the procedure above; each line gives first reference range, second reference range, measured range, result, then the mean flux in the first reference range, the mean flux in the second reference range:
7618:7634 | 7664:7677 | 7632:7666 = -0.72 angstrom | 8.09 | 7.8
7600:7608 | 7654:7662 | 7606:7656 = 3.58 angstrom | 8.52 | 8.74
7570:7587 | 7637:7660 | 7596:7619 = 0.17 angstrom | 8.28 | 8.1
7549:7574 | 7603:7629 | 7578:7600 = 0.93 angstrom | 8.41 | 8.15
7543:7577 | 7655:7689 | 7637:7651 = 0.65 angstrom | 8.41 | 8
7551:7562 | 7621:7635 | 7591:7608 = 0.39 angstrom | 8.41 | 8.13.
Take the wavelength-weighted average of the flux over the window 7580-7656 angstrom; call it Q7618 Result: 8.02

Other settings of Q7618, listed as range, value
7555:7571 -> 8.33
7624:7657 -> 8.03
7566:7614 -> 8.13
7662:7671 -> 8.01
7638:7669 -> 8.16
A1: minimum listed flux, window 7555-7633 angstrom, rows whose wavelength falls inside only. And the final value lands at 7.368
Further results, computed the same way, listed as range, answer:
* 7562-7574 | 8.153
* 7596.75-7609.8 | 7.886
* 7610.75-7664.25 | 7.434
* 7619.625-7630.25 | 7.844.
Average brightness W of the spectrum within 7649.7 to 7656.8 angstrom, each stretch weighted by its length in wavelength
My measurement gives 8.63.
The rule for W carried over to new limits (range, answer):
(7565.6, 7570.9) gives 8.29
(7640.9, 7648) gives 7.54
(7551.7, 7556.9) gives 8.44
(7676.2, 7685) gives 7.81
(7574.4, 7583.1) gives 8.28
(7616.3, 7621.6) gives 7.72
